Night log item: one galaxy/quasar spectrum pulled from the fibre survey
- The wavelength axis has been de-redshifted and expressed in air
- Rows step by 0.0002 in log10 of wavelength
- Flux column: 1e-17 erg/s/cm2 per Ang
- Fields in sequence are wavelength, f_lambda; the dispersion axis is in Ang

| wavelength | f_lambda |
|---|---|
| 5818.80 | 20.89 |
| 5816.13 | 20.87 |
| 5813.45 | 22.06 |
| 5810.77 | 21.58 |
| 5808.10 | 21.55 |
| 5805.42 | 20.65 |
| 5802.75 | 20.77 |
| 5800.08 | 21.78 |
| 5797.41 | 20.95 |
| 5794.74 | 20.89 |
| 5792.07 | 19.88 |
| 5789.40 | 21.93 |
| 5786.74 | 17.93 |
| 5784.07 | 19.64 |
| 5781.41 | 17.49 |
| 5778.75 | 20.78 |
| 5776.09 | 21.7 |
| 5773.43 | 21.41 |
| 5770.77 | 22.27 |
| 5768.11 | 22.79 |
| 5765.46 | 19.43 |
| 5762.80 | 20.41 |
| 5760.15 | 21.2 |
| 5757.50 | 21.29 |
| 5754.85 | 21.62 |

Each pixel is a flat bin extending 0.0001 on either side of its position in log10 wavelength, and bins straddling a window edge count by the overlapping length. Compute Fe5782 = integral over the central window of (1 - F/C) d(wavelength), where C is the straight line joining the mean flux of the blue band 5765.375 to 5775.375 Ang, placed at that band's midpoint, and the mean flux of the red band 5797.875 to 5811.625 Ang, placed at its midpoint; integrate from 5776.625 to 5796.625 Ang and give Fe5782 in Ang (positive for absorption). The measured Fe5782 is 1.5 Ang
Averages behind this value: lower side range 21.7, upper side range 21.2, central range 19.9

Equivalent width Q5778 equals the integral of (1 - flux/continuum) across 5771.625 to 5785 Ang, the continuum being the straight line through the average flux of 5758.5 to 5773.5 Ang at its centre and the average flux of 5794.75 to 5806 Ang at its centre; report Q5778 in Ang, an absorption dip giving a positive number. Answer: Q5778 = 0.56 Ang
